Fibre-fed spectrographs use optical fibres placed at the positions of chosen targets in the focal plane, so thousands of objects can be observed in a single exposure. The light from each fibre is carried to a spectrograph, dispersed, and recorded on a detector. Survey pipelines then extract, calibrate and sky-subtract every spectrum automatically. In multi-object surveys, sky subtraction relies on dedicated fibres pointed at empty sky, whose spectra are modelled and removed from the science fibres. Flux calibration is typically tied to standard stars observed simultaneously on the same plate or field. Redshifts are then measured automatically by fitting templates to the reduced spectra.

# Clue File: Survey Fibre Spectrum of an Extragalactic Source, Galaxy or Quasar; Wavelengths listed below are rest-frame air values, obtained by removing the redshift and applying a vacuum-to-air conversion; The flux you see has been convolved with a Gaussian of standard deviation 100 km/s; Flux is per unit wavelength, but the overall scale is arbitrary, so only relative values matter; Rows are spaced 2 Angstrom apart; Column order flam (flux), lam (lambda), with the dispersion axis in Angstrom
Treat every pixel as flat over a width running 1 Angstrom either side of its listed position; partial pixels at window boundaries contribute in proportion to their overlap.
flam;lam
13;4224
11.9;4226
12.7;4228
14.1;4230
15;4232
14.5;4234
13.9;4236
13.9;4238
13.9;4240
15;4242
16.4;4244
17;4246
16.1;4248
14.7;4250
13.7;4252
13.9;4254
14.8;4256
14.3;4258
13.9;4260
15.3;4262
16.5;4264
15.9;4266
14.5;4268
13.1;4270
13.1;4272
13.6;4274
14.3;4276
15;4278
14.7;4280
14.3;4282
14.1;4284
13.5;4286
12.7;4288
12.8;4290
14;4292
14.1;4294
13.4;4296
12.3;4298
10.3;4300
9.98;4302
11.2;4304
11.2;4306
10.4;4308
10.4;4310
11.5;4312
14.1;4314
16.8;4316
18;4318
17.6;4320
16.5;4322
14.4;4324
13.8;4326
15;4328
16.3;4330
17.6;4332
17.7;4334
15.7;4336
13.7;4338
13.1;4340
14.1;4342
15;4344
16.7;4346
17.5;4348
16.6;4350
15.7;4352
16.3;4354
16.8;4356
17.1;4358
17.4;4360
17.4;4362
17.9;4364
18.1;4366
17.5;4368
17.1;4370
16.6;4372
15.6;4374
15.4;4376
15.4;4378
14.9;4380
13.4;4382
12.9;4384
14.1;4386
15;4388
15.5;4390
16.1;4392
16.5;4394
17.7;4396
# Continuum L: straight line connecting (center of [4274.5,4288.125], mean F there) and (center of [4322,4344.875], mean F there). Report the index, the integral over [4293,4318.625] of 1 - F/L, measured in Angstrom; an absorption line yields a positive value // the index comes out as 3.7 Angstrom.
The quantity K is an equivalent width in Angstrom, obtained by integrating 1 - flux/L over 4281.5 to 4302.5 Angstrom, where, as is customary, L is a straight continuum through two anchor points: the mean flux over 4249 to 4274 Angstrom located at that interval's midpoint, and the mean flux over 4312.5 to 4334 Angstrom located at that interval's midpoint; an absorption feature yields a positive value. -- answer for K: 3.2 Angstrom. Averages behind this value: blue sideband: 14.4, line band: 12.9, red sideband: 16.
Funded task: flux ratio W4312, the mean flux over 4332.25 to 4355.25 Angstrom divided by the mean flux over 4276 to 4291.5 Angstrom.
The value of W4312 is 1.1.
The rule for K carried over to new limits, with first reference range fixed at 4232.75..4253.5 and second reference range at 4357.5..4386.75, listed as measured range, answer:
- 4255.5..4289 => 1.8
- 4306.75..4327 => 1.6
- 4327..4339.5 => -0.1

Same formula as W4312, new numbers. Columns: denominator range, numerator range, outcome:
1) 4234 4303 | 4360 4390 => 1.12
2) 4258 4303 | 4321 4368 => 1.18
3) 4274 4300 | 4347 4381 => 1.22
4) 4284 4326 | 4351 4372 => 1.29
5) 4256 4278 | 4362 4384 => 1.11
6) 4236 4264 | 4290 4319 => 0.85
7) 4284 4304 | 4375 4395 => 1.19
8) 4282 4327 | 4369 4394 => 1.14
